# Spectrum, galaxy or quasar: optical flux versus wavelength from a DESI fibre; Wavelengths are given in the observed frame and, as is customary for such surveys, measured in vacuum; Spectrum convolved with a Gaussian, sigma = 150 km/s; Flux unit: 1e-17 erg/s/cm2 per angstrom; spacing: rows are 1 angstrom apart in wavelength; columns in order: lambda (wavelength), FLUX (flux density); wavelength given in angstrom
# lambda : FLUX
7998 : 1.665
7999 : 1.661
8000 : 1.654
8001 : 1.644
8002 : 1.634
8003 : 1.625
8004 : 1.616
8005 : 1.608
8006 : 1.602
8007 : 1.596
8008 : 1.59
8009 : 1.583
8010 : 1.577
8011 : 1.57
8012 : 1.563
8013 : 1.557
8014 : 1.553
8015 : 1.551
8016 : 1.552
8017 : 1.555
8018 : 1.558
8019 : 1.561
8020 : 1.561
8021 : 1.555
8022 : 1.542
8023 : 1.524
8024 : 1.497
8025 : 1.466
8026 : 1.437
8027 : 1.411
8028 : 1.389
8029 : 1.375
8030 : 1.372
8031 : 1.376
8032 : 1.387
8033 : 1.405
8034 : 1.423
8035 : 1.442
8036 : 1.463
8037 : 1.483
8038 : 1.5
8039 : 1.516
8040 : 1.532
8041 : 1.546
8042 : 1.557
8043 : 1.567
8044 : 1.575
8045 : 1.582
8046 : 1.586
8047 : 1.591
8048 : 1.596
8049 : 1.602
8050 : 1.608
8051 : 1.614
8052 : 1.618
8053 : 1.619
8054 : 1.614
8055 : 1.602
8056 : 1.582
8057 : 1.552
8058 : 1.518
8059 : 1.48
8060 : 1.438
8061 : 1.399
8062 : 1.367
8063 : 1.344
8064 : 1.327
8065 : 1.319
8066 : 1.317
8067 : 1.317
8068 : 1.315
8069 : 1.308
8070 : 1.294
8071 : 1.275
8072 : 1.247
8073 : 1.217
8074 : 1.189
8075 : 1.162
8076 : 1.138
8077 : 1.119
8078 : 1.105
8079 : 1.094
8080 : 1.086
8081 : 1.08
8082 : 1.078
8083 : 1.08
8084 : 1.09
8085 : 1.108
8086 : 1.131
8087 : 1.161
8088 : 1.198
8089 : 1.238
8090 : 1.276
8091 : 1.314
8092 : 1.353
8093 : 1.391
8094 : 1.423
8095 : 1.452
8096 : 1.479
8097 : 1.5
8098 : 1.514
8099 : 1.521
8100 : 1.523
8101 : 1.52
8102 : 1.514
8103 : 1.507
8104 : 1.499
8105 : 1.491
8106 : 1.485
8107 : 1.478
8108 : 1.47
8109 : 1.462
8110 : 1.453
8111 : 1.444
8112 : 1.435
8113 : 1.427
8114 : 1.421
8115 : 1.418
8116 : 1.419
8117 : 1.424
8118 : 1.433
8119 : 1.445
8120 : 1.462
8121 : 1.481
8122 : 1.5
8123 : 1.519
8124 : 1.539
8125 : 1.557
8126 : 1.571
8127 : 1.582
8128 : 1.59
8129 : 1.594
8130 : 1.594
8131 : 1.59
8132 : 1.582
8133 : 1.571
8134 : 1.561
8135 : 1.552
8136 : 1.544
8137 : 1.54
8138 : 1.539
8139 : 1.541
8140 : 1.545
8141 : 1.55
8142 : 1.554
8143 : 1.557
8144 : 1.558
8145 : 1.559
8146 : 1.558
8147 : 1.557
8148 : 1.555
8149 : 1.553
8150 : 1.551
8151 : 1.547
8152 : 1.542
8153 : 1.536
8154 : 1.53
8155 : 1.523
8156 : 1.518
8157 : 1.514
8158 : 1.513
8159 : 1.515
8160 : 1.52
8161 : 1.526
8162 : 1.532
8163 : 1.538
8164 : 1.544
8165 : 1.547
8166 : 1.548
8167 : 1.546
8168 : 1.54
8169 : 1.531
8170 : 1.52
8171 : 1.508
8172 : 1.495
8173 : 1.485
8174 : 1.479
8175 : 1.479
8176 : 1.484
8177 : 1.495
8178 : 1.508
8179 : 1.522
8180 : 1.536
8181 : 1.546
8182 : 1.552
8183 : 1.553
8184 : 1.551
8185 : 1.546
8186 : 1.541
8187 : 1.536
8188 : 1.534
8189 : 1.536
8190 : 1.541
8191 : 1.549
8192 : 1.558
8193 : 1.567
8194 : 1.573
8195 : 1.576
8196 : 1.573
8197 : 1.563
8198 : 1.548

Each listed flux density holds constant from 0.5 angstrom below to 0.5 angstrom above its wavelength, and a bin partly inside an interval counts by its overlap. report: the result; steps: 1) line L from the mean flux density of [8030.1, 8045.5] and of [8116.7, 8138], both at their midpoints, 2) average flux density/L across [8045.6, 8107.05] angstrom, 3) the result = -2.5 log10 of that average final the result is 0.105 mag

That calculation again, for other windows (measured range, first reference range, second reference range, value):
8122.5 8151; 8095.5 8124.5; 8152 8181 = -0.04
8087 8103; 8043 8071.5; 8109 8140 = 0.07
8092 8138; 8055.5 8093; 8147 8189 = -0.09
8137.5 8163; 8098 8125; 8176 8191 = -0.02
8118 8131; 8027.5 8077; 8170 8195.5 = -0.03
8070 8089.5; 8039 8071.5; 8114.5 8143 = 0.29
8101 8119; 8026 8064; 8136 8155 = 0.05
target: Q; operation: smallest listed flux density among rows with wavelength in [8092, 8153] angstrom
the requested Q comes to 1.353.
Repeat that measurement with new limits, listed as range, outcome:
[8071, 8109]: 1.078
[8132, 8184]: 1.479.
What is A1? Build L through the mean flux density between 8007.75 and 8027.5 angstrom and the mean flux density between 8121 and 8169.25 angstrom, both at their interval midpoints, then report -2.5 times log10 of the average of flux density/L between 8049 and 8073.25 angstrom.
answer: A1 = 0.077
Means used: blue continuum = 1.54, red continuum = 1.55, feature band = 1.43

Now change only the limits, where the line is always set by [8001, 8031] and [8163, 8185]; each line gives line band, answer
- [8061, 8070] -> 0.15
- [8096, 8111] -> 0.03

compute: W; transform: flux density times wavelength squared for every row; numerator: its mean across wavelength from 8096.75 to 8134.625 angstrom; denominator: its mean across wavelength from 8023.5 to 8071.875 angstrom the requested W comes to 1.0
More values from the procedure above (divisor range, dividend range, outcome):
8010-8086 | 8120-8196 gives 1.12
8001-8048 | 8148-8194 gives 1.04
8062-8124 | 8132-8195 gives 1.16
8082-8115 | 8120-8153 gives 1.13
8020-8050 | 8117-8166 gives 1.06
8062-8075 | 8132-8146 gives 1.23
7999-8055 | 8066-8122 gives 0.88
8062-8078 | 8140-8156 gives 1.25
